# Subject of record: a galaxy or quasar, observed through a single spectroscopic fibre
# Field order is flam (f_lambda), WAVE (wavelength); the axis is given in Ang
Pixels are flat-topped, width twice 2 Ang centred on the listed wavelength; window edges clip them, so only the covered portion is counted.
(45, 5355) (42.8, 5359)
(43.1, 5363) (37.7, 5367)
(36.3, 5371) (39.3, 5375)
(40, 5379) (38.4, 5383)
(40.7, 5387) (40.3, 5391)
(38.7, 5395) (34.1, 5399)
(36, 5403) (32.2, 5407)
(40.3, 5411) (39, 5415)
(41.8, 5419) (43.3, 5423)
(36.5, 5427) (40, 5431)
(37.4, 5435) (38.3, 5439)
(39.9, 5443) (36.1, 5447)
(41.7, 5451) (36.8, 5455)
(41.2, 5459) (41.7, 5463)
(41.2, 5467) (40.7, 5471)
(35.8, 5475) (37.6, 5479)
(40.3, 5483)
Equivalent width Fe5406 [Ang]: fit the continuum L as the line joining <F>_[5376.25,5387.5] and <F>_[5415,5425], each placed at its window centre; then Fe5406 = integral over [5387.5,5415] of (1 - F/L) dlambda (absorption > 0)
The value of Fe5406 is 2.30 Ang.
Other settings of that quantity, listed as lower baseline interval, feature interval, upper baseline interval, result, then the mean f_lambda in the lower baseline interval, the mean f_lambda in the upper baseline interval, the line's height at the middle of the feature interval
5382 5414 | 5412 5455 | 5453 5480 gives -0.9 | 37.6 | 39.3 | 38.5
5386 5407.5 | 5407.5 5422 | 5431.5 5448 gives -0.8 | 37.2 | 38.2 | 37.6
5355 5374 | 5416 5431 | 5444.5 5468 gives -0.1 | 40.5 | 39.7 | 40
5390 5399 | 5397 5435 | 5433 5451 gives 0.2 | 38.2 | 38.3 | 38.3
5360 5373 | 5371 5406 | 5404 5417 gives 0.1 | 39.3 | 37.1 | 38.2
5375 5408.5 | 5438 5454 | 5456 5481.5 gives 0.1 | 37.7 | 39.6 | 39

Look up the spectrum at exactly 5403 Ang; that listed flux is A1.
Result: 36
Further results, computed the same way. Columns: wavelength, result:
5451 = 41.7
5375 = 39.3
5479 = 37.6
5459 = 41.2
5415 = 39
